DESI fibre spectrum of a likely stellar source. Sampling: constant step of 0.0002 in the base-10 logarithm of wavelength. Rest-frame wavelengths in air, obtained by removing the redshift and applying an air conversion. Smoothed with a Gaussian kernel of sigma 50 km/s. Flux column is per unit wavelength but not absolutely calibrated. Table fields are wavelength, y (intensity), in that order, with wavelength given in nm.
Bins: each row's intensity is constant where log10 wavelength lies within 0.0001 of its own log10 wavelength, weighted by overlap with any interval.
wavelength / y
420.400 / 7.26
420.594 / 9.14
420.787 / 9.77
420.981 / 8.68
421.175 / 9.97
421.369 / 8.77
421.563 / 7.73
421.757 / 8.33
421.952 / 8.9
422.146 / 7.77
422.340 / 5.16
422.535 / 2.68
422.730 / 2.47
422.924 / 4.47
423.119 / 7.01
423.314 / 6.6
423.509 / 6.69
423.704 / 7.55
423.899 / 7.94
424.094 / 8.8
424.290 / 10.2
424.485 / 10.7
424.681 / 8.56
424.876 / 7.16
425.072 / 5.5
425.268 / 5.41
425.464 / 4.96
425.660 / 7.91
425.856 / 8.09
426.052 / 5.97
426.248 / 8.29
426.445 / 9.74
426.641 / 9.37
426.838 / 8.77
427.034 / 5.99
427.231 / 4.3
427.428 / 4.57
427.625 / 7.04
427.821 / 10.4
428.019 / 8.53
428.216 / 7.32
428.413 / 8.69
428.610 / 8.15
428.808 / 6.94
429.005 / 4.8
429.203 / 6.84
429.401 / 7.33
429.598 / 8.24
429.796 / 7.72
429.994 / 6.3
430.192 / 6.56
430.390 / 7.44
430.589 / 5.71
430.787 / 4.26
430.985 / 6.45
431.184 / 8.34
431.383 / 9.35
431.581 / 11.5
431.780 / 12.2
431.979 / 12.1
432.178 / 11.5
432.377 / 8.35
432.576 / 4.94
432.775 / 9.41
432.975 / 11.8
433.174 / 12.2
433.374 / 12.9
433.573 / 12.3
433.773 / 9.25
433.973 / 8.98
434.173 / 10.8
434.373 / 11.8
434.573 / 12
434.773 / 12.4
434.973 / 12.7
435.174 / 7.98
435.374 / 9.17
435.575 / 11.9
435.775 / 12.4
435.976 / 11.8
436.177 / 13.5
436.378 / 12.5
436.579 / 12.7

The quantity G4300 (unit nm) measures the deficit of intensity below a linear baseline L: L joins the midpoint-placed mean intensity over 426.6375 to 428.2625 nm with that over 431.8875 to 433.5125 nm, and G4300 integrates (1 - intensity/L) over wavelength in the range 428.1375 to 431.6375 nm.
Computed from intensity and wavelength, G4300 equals 0.57 nm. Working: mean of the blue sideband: 7.25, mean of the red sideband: 10.4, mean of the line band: 7.28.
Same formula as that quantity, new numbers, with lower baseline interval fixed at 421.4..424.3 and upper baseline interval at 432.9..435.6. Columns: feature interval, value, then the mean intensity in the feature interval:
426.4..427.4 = 0.118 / 7.31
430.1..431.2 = 0.387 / 6.32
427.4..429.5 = 0.347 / 7.42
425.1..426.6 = 0.139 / 7.2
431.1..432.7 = 0.066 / 9.8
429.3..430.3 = 0.232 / 7.24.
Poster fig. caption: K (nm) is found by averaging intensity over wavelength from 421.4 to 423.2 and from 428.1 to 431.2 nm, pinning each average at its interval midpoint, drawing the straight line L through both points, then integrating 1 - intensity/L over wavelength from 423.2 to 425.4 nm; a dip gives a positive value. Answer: -0.46 nm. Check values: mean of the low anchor 6.15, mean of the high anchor 6.91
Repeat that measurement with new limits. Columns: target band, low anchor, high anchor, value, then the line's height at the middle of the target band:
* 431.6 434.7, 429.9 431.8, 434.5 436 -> -0.41 nm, 9.53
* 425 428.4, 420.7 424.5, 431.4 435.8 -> 0.57 nm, 8.69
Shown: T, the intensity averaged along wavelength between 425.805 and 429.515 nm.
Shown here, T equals 7.42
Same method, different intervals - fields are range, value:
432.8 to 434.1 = 11.1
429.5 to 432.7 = 8.2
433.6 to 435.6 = 10.7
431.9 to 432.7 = 9.16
